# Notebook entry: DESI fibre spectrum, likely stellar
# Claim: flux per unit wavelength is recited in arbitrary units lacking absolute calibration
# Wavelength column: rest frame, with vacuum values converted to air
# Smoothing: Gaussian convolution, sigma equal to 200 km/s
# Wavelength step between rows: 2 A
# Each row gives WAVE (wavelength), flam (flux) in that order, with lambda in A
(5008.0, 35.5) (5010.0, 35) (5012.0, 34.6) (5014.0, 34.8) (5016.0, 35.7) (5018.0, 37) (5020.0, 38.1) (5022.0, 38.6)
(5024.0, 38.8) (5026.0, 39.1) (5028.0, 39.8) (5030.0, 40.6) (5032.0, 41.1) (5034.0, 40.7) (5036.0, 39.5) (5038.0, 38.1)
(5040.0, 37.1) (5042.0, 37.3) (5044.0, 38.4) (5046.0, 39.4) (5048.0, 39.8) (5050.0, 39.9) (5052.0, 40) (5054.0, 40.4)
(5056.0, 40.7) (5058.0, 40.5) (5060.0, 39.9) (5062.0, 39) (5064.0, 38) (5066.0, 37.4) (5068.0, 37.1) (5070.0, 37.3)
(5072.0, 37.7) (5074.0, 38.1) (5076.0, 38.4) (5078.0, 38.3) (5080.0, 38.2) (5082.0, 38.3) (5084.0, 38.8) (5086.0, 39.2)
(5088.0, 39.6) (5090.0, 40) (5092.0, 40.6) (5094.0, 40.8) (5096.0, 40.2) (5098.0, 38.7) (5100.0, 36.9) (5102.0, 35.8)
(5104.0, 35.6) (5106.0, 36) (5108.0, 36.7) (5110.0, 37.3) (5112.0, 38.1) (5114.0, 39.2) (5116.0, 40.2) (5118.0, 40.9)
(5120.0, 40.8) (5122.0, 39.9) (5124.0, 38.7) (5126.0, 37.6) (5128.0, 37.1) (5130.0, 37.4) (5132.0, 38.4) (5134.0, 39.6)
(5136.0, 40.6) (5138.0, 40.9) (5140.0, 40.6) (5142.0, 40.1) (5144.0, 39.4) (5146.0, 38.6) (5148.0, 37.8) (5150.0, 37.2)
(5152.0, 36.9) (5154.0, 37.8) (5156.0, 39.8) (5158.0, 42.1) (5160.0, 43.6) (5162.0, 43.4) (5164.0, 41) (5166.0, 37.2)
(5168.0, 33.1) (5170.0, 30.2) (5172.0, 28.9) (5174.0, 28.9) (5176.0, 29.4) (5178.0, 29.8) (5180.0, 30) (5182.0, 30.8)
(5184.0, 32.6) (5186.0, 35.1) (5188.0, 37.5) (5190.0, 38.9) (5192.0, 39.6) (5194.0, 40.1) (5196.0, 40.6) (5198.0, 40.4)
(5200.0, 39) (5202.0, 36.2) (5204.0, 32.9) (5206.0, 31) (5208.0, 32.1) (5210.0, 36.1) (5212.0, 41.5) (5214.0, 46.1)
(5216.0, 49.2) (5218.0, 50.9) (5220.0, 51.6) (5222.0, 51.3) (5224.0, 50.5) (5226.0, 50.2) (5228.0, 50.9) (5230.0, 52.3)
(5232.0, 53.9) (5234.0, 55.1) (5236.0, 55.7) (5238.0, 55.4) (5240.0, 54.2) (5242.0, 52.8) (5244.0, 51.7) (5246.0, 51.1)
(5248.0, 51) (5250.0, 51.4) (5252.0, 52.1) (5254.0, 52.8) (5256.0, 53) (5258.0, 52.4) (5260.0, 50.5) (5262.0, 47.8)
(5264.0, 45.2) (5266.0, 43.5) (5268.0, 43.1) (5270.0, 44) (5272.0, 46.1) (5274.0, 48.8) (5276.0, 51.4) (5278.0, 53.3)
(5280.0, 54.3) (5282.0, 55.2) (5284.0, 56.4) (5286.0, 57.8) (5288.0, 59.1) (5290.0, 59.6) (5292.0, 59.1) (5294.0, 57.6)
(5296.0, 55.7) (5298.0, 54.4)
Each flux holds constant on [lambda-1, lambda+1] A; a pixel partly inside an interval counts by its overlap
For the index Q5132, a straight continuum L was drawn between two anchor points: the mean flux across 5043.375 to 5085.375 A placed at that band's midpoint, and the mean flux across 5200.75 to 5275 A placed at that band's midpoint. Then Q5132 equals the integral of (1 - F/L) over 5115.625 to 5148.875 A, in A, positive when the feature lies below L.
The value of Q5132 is 2.4 A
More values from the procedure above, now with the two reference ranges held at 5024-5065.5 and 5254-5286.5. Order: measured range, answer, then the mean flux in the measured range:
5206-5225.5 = 1.12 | 44.9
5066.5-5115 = 3.96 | 38.2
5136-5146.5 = 0.94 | 40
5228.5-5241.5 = -1.55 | 54.2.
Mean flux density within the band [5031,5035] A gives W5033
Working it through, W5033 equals 40.9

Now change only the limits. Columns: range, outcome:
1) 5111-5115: 38.7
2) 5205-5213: 35.2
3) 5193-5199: 40.4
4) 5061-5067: 38.1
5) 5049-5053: 40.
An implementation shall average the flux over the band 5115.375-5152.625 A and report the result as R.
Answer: 39.1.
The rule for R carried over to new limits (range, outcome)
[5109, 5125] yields 39.4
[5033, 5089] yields 38.8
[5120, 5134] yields 38.5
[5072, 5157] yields 38.7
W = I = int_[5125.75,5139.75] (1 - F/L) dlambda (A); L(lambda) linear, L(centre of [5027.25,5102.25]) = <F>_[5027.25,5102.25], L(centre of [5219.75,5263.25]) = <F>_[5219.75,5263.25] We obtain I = 1.62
